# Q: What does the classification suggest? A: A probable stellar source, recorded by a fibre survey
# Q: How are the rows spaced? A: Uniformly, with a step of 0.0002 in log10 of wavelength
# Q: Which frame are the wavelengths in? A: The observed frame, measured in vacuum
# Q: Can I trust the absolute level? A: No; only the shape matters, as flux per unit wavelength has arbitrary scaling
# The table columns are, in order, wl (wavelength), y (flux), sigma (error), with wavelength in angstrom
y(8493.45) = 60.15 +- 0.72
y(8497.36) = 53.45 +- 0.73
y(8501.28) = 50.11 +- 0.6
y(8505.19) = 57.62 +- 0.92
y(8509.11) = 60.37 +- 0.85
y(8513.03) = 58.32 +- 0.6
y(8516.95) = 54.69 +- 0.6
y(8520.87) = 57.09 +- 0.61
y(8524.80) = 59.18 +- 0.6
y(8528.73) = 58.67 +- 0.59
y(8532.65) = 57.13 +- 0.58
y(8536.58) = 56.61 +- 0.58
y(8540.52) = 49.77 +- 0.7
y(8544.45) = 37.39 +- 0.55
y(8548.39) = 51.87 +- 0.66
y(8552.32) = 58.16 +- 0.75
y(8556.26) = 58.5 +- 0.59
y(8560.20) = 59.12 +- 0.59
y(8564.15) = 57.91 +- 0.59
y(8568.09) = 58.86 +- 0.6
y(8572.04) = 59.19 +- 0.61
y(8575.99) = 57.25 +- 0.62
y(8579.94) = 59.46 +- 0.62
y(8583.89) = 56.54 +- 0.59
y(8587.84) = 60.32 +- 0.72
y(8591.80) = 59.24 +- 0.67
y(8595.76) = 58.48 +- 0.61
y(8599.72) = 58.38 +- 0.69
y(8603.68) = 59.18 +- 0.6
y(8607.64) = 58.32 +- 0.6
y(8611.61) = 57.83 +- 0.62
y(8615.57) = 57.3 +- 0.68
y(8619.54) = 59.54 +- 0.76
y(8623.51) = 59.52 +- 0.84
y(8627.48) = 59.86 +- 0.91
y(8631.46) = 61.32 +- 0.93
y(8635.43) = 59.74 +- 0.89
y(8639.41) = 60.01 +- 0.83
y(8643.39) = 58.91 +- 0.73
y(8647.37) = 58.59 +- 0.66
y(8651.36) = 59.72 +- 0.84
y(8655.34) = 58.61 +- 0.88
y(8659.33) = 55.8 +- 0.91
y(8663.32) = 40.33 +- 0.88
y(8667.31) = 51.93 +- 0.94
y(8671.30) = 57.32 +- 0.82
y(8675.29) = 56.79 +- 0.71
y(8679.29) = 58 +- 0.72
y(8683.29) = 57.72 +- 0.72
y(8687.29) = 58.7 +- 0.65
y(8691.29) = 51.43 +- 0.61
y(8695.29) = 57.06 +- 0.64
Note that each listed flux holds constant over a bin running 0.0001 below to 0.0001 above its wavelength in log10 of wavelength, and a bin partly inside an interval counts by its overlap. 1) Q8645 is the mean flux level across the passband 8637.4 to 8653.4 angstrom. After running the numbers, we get 59.3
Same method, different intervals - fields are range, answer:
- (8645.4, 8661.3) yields 58.2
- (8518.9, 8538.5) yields 57.7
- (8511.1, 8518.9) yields 56.5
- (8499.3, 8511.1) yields 56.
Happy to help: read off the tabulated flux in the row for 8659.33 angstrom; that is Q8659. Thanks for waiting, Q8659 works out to 55.8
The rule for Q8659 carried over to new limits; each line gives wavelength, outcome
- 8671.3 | 57.32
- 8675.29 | 56.79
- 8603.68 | 59.18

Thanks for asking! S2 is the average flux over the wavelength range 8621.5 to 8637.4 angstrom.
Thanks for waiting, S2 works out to 60.1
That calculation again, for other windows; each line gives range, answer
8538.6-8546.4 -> 43.6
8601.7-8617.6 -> 58.2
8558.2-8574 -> 58.8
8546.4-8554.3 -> 55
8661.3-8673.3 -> 49.9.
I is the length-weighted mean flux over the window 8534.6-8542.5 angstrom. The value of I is 53.1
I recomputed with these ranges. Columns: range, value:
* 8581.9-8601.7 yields 58.6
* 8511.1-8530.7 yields 57.6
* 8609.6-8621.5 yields 58.2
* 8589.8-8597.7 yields 58.8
